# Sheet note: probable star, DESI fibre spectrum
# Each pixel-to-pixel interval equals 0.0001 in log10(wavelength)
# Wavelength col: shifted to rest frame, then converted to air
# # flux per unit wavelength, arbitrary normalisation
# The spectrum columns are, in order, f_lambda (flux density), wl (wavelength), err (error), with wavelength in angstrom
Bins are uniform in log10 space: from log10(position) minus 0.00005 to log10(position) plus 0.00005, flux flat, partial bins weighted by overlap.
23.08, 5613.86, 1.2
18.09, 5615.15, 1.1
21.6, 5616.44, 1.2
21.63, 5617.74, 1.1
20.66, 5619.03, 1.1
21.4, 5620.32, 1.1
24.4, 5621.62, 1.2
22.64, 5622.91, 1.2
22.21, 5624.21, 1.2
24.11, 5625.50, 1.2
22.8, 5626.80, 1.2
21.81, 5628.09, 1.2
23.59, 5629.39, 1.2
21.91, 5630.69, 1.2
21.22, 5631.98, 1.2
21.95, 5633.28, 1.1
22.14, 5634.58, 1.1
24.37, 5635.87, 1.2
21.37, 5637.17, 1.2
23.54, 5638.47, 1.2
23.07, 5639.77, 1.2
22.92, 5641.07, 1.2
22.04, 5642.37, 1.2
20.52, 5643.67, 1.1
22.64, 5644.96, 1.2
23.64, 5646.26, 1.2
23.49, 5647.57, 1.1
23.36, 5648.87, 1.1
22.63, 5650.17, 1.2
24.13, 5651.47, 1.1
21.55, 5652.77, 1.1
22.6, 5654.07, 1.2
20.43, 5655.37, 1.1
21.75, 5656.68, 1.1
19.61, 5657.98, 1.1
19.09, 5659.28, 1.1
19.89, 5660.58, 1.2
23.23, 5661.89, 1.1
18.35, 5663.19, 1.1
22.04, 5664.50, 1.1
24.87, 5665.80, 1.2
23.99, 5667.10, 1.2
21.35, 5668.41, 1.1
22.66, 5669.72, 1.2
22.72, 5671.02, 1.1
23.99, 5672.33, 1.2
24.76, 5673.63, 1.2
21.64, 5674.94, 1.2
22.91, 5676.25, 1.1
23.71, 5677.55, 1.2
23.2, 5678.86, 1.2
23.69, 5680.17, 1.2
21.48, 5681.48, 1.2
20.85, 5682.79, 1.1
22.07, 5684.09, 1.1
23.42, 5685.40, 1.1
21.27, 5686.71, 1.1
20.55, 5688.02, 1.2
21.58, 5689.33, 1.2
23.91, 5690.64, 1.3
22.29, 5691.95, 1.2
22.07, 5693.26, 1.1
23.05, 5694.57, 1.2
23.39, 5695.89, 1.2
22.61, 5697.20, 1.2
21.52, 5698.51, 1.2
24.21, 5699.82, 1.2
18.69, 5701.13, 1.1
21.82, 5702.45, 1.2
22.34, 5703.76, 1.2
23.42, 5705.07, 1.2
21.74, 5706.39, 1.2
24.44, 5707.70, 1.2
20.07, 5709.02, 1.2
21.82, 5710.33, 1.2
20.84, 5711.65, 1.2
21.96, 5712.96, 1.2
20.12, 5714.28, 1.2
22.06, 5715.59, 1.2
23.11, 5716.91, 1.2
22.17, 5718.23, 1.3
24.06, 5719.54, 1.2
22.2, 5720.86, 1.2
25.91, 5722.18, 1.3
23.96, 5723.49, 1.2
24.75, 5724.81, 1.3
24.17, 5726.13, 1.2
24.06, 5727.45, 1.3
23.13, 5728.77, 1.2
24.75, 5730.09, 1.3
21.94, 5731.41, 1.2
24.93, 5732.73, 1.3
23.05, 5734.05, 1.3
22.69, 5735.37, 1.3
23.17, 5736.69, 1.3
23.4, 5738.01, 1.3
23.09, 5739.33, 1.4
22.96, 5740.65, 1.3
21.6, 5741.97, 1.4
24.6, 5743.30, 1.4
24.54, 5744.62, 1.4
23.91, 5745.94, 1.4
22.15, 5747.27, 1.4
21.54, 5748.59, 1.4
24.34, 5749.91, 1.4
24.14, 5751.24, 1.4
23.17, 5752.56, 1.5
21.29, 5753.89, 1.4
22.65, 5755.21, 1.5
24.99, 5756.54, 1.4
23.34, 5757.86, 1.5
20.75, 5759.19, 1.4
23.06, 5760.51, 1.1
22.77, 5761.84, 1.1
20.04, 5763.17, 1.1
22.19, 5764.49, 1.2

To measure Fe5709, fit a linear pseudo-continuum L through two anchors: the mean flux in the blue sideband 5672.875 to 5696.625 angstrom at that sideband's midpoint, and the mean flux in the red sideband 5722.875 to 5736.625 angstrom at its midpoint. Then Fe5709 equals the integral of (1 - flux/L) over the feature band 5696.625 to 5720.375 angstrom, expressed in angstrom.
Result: 1.1 angstrom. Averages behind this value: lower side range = 22.6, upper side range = 23.7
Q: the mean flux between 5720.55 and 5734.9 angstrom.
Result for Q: 23.9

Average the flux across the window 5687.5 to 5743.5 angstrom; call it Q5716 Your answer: 22.7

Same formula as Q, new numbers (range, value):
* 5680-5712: 22.1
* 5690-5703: 22.3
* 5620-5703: 22.4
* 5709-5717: 21.4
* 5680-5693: 22.1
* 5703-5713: 22.1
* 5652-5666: 21.1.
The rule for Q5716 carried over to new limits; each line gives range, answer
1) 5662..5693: 22.5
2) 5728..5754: 23.3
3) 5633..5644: 22.5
